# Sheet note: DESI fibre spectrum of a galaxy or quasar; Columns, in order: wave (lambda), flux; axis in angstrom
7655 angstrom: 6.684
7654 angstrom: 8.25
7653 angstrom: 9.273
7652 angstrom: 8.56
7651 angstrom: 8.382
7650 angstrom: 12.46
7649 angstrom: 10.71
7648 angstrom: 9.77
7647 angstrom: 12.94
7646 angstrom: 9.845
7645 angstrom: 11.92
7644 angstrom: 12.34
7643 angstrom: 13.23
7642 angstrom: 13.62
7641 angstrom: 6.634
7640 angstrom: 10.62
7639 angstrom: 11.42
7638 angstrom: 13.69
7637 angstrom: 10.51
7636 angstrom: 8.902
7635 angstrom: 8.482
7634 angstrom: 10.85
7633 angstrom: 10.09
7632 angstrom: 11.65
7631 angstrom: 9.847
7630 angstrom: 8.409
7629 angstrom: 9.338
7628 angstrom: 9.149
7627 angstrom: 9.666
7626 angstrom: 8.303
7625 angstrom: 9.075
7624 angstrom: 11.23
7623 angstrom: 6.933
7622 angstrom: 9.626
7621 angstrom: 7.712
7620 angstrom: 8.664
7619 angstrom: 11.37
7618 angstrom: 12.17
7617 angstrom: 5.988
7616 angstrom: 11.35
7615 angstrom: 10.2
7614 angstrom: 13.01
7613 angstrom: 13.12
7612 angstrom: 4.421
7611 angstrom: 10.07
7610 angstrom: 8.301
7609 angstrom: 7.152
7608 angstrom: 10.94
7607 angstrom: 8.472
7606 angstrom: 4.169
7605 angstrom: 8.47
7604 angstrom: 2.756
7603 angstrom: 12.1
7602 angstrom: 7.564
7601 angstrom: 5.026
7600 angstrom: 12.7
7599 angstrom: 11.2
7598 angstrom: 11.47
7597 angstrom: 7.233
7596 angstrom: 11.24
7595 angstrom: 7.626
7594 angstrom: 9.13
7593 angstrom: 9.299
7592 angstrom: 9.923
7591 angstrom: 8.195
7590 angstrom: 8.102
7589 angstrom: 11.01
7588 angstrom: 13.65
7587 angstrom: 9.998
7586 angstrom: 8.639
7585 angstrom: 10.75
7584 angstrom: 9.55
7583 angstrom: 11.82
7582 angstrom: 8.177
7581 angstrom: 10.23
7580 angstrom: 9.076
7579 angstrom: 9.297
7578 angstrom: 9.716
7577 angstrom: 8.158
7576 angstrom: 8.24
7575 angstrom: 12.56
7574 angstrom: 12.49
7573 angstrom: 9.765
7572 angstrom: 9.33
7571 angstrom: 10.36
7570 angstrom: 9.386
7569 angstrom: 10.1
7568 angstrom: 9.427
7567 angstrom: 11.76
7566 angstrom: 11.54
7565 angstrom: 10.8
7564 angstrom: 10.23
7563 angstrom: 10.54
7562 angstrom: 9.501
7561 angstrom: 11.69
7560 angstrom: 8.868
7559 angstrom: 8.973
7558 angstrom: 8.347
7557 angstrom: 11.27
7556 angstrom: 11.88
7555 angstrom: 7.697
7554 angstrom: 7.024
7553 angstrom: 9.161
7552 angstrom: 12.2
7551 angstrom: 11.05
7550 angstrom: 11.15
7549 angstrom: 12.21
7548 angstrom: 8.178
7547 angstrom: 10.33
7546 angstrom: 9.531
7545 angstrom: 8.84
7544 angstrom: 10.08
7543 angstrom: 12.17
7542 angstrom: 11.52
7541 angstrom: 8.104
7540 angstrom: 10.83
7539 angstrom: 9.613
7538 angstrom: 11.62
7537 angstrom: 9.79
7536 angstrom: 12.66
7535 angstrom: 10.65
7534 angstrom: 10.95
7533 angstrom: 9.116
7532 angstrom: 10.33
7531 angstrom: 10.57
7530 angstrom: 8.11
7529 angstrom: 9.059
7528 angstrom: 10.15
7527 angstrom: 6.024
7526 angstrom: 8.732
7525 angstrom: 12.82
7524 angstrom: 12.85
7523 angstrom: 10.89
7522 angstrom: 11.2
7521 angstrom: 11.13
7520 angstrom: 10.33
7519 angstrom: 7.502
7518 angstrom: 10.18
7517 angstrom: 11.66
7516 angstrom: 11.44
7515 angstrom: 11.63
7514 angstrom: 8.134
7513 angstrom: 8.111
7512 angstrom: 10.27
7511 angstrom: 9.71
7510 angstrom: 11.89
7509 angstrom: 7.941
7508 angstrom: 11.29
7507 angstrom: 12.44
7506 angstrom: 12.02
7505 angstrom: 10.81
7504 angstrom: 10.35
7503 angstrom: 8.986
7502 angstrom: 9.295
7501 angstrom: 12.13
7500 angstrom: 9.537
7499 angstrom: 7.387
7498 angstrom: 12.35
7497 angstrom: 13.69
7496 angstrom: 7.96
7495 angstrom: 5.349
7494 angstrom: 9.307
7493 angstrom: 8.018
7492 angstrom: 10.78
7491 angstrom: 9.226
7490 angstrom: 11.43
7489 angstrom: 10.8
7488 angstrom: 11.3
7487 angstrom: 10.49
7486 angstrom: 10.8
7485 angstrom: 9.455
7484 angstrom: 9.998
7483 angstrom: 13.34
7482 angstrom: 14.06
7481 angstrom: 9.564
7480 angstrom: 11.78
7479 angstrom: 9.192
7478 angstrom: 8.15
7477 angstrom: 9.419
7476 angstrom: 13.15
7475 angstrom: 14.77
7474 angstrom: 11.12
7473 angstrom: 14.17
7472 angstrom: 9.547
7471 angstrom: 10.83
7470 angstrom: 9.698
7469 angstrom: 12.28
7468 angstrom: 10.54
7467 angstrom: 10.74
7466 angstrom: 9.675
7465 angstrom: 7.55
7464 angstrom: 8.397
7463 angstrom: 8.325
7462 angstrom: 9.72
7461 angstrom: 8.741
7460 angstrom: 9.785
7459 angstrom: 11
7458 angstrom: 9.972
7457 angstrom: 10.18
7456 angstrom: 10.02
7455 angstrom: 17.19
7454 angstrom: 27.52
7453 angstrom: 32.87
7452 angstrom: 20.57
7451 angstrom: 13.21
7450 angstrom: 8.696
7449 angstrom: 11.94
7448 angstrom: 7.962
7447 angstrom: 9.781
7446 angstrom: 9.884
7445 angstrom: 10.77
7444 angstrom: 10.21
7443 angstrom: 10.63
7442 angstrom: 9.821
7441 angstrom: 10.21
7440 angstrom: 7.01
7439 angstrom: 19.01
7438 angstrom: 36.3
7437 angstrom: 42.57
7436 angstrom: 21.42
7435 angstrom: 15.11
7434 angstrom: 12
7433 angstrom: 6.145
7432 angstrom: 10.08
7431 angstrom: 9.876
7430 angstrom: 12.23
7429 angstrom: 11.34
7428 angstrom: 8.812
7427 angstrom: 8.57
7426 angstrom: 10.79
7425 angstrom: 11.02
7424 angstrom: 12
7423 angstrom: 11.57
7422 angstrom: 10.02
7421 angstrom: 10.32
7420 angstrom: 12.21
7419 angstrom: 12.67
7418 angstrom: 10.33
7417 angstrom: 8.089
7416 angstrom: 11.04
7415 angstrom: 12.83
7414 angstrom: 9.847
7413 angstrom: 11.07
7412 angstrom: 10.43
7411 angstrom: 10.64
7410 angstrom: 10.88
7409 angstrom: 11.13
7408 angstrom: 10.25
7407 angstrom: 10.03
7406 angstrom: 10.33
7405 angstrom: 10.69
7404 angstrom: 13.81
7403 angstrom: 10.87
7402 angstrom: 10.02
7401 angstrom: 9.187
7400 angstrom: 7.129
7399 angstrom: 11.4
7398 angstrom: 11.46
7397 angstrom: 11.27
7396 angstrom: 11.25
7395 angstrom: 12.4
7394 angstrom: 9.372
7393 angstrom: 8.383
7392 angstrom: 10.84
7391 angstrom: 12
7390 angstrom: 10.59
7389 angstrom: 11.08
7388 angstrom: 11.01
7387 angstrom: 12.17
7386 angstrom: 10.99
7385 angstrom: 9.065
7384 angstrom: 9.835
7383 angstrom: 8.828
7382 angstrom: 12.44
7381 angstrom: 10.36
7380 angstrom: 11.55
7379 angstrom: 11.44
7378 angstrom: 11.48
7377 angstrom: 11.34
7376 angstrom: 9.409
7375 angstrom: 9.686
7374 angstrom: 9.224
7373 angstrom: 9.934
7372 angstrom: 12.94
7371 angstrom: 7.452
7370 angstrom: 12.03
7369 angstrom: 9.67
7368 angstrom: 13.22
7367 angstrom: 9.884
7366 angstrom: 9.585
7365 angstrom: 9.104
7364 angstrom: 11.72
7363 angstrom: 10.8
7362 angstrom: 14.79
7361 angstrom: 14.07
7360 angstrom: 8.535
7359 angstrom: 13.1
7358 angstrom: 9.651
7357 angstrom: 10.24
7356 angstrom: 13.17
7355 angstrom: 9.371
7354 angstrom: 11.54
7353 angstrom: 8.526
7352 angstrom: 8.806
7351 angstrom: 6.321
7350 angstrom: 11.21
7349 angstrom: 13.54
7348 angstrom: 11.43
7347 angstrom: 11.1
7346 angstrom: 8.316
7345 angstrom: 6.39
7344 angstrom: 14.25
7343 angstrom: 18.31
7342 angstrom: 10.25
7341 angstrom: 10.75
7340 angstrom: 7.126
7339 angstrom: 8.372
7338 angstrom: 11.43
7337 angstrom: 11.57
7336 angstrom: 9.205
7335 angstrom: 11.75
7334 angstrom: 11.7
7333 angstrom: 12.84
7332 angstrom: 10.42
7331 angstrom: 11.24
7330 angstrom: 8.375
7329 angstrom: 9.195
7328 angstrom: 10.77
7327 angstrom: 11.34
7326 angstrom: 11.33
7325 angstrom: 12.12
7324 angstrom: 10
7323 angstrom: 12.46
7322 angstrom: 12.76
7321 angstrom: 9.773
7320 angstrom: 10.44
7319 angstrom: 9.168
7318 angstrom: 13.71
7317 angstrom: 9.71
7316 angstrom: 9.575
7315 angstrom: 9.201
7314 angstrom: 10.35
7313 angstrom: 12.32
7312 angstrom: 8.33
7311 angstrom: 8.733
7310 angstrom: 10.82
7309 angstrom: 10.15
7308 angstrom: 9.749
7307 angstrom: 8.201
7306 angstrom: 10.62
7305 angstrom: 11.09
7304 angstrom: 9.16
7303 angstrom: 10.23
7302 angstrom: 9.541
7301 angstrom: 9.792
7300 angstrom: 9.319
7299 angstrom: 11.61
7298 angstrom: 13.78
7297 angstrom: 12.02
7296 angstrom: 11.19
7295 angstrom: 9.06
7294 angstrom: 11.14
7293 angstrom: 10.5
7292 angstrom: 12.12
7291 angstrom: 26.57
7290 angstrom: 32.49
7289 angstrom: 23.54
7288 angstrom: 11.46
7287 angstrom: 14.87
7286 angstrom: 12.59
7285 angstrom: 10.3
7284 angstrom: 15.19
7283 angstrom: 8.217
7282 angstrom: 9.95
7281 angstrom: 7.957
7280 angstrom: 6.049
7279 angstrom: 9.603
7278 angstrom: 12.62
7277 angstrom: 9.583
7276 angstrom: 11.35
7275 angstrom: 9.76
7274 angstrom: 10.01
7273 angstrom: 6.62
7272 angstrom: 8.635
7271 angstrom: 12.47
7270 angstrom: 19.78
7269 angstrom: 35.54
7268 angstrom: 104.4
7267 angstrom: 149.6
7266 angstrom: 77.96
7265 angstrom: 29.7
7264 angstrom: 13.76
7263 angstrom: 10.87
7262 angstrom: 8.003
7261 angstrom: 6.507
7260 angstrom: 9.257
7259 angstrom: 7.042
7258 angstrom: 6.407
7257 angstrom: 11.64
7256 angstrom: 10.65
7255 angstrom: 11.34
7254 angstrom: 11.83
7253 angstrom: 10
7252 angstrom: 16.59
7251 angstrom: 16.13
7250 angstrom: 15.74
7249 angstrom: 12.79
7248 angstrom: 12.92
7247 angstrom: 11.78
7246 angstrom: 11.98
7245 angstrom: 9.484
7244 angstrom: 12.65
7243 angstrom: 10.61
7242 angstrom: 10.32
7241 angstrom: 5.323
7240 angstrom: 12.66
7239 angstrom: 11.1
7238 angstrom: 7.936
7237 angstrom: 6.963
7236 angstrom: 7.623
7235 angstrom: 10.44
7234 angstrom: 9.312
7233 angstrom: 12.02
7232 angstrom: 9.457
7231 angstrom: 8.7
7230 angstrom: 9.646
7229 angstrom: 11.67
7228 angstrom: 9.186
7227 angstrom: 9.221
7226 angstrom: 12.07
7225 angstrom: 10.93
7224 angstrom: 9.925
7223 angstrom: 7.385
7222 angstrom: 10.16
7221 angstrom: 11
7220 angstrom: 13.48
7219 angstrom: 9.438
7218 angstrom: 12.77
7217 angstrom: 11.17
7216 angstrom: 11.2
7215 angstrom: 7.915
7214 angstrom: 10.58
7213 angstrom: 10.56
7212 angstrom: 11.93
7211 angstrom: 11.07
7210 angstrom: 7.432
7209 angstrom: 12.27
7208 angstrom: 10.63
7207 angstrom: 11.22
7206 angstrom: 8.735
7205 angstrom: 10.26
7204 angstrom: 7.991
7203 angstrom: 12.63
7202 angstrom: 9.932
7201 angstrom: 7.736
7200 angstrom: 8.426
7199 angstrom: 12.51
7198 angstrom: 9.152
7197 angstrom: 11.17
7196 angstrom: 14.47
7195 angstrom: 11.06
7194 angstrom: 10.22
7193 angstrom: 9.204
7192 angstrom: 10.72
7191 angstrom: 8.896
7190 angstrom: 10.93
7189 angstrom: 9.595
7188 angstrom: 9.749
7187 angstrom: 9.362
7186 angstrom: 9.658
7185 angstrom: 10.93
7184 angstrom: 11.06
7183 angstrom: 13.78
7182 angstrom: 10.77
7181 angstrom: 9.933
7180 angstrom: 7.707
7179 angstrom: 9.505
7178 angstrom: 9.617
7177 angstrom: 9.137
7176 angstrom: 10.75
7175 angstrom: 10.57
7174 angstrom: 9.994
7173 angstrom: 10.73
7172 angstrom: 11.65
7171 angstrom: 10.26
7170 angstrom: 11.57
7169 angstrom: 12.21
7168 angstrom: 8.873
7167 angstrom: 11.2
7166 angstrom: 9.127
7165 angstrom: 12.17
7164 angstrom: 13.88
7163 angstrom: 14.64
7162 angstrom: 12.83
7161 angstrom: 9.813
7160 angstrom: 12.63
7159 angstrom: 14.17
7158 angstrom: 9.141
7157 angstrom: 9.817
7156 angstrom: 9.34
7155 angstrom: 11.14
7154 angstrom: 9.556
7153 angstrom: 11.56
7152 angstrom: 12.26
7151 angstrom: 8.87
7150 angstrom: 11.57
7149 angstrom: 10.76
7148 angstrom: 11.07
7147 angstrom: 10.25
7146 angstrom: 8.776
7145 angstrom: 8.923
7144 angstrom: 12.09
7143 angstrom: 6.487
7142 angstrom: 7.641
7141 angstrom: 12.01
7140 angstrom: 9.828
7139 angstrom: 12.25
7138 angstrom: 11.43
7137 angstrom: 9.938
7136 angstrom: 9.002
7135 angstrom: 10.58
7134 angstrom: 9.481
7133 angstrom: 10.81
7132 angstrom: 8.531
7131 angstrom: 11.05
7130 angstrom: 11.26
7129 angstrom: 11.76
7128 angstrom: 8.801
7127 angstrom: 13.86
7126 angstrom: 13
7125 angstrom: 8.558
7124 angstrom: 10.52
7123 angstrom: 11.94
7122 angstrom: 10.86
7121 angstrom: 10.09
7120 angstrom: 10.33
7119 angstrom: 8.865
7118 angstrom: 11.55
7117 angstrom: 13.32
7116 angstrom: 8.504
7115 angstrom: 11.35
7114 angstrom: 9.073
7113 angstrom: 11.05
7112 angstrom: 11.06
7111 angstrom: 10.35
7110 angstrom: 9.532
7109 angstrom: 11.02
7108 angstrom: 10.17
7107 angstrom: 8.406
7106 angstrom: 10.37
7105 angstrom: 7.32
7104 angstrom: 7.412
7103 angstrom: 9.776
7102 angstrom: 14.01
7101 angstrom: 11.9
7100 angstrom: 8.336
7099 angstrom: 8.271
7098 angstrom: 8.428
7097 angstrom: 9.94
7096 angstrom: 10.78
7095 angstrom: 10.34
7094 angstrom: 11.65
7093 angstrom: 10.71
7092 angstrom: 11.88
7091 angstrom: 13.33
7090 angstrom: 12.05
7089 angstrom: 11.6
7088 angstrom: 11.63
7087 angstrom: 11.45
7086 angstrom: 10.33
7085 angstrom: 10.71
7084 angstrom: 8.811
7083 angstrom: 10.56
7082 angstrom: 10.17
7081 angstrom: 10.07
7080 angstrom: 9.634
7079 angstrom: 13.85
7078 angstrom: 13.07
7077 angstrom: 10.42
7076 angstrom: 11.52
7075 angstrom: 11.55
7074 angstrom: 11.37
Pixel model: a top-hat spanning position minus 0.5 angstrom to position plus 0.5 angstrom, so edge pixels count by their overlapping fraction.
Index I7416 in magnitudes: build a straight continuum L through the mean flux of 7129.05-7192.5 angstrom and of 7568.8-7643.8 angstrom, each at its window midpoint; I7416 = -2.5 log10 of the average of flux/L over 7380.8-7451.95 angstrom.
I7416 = -0.17 mag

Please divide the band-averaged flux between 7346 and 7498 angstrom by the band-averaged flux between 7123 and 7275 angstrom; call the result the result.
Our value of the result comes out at 0.89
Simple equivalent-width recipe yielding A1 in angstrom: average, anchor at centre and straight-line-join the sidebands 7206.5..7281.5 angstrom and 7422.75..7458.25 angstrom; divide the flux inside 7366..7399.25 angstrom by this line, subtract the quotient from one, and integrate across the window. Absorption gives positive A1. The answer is 8.6 angstrom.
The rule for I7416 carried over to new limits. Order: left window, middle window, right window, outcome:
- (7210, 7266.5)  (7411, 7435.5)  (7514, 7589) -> 0.02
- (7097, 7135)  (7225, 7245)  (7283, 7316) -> 0.17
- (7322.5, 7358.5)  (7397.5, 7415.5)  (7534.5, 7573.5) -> -0.01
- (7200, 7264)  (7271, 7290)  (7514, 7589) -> -0.12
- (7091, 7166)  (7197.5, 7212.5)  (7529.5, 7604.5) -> 0.03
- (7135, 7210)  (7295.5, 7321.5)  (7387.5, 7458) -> 0.12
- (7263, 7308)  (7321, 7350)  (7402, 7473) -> 0.48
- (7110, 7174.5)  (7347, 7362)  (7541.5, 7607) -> -0.06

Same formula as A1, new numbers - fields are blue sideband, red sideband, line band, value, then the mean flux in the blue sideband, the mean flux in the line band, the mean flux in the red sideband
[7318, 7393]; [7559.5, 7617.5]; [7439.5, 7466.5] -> -4.3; 10.8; 11.9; 9.58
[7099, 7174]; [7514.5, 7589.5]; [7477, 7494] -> -0.3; 10.6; 10.5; 10.2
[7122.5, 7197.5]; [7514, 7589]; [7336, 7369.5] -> -1.1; 10.6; 10.8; 10.2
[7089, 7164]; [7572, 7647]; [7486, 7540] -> -1.7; 10.6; 10.2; 9.72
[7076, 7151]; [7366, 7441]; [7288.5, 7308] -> -3.4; 10.5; 13.2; 11.6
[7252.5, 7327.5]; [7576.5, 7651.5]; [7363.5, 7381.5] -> 4.7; 15.8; 10.6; 9.72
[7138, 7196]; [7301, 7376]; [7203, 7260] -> 0.2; 10.6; 10.6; 10.6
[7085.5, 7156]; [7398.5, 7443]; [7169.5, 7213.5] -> 2.2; 10.5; 10.4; 12.3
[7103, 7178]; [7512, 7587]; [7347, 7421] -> -3.2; 10.5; 10.7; 10.1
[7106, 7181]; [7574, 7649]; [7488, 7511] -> -0.5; 10.6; 10.2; 9.73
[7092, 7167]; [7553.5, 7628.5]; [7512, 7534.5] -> -0.9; 10.5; 10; 9.53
